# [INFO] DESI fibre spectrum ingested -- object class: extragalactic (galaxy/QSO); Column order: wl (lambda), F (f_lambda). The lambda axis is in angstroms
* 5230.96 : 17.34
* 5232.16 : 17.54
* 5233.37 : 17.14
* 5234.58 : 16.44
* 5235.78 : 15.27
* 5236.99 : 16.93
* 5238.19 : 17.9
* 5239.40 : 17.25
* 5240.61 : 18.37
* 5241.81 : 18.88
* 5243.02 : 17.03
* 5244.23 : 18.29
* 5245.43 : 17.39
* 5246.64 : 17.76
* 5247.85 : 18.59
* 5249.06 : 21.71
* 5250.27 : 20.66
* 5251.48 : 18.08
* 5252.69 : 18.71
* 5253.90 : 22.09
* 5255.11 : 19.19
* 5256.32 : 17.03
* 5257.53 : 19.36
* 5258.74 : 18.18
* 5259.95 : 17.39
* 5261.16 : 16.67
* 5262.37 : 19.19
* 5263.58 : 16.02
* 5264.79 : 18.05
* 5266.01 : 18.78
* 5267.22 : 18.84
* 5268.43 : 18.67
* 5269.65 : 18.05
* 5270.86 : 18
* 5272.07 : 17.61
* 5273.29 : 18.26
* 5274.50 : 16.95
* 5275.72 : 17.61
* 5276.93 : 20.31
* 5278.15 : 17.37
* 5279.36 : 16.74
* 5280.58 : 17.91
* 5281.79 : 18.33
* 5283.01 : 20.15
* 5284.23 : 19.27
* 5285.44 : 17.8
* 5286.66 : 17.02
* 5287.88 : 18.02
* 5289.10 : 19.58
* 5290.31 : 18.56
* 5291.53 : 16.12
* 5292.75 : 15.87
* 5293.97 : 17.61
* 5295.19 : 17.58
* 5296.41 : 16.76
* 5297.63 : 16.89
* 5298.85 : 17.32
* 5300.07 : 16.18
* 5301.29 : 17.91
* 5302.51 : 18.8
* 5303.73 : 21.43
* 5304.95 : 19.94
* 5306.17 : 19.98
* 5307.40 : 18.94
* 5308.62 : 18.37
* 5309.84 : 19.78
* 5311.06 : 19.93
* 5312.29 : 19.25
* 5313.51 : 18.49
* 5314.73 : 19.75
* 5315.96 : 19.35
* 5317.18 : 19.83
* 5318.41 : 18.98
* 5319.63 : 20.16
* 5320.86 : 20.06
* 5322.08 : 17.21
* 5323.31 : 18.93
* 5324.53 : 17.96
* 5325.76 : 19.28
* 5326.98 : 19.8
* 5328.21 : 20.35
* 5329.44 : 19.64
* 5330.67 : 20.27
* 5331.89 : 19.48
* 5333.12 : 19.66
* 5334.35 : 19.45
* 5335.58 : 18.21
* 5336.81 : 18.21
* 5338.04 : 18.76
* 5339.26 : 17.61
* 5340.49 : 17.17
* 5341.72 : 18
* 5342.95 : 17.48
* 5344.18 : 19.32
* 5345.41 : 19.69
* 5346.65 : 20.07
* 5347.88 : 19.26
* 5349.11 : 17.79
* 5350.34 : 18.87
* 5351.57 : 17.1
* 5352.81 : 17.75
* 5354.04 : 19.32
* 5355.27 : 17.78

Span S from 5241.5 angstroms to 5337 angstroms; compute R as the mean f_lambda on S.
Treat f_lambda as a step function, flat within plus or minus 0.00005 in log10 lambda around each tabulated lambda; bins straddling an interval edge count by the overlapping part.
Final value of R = 18.6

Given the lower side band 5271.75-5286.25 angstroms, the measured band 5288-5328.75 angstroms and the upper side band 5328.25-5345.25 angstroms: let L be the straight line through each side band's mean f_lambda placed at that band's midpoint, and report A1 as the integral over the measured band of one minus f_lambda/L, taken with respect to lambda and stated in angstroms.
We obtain -0.41 angstroms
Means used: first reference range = 18.2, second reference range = 18.8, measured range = 18.7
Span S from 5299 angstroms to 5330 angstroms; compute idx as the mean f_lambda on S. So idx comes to 19.2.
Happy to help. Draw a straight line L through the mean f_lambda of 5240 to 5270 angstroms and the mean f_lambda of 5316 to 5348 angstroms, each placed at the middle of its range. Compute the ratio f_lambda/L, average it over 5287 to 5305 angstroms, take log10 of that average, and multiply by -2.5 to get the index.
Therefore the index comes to 0.06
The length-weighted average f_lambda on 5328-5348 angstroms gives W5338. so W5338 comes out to 18.9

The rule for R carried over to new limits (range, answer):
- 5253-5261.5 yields 18.6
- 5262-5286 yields 18.2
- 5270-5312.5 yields 18.2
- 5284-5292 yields 18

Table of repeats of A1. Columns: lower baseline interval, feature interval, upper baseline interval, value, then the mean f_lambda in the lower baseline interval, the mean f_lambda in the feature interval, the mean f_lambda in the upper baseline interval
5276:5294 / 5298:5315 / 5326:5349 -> -0.48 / 18.1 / 19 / 19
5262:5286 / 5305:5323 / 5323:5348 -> -0.58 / 18.2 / 19.3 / 19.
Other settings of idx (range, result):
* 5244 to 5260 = 19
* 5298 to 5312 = 18.9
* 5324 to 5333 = 19.6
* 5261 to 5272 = 18.1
